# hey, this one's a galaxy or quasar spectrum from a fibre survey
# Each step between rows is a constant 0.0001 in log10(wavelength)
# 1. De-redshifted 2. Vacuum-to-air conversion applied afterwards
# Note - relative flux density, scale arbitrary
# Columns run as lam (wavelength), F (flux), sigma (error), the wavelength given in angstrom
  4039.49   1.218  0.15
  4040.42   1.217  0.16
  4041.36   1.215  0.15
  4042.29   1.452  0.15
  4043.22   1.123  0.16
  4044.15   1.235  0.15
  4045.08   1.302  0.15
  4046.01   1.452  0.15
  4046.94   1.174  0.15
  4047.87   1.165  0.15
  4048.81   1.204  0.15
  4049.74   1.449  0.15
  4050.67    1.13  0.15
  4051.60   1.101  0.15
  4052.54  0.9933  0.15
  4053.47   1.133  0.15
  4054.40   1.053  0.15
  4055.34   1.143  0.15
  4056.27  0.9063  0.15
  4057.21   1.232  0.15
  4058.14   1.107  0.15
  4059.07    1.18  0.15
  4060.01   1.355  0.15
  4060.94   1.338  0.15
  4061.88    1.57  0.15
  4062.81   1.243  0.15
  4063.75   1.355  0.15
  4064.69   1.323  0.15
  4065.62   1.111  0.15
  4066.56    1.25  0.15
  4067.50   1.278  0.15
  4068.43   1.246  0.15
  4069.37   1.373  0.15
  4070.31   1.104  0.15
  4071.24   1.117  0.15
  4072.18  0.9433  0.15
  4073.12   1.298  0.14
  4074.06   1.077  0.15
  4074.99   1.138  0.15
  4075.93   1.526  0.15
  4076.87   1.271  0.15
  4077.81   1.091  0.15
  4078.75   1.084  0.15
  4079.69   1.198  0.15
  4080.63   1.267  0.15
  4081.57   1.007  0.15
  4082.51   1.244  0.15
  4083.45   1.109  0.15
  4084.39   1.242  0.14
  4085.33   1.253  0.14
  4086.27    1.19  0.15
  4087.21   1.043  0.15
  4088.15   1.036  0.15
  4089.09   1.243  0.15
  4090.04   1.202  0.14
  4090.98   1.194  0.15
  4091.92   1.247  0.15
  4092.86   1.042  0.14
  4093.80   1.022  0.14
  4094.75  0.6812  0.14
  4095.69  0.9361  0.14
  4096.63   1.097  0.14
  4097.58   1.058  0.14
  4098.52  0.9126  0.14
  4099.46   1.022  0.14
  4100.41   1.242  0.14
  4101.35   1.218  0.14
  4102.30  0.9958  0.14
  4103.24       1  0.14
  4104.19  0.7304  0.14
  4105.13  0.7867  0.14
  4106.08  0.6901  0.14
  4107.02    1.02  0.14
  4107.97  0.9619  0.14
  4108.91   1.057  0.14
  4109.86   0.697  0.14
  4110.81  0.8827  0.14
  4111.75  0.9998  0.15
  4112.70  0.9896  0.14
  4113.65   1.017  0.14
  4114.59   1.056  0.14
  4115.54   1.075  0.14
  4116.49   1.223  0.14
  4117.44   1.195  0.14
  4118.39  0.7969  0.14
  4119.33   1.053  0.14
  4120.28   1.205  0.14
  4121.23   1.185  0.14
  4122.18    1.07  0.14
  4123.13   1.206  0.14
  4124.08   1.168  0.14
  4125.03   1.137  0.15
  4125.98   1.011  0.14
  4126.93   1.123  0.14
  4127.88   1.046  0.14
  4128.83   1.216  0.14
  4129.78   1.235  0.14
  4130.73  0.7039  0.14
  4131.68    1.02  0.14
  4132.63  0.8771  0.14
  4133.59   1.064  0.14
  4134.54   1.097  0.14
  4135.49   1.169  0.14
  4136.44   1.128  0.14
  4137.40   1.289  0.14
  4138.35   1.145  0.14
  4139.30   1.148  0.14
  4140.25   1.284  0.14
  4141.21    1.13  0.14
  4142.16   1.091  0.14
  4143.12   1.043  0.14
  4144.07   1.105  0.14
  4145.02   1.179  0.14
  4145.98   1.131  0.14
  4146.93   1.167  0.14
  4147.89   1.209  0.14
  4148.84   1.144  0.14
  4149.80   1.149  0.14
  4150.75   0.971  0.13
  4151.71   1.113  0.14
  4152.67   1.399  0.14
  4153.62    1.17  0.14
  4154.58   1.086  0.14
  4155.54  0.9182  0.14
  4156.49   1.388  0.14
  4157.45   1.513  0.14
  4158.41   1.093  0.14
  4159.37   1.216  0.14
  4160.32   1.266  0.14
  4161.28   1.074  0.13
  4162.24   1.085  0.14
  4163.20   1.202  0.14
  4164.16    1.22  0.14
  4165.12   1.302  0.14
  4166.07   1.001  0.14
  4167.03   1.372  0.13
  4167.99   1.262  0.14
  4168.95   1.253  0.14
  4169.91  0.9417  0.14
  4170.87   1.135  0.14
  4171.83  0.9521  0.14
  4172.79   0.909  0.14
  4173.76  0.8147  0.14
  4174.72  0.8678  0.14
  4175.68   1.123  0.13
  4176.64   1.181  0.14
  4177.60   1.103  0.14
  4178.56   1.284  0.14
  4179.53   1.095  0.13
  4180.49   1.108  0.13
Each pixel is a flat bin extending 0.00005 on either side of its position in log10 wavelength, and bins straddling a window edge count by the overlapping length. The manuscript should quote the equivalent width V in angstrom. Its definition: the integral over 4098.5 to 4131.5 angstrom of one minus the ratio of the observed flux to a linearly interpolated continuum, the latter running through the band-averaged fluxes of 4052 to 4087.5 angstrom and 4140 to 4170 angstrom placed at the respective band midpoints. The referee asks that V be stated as 4.33 angstrom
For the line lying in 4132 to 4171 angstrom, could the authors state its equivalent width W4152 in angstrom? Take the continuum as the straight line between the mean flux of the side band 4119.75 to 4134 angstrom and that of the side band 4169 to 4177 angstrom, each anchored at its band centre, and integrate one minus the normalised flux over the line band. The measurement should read -4.5 angstrom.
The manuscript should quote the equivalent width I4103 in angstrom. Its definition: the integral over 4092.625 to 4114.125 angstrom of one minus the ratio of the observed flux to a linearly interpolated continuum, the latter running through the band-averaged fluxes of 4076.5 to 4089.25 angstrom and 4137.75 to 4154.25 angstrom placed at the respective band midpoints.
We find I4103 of 3.7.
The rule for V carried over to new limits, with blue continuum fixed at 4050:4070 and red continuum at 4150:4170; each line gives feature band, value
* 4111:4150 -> 3.0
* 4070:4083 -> 0.4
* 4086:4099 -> 1.5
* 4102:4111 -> 2.4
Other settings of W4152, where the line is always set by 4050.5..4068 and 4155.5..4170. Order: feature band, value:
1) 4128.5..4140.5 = 1.1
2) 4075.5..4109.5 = 3.5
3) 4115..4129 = 1.1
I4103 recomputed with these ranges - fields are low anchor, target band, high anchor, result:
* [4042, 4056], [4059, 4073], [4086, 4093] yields -0.88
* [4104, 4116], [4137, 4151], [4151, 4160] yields -0.18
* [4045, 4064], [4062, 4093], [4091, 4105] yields -2.49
